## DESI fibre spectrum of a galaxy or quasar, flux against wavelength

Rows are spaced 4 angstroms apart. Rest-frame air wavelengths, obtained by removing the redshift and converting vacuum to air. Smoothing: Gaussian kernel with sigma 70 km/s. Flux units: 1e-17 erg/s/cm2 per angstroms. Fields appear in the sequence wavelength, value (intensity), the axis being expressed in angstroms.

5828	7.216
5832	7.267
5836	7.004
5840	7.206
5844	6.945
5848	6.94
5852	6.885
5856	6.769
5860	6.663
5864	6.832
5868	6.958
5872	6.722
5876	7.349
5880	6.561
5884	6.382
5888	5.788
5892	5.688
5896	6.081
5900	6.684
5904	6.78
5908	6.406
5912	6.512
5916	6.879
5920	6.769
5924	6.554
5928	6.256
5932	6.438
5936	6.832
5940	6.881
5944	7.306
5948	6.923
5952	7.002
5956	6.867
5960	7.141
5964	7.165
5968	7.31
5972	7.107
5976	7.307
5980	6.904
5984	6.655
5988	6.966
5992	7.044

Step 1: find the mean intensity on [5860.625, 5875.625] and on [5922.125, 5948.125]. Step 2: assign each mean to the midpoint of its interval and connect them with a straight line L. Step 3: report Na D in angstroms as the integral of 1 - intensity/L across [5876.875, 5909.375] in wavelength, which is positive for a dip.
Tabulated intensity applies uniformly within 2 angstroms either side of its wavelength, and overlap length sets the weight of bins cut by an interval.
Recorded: 2.3 angstroms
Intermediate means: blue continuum 6.88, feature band 6.33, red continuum 6.73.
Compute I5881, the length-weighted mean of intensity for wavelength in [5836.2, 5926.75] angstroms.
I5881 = 6.66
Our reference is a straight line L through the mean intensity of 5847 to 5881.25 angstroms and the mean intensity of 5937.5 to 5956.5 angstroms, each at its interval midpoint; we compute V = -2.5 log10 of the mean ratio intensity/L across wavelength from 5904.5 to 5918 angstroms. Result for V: 0.05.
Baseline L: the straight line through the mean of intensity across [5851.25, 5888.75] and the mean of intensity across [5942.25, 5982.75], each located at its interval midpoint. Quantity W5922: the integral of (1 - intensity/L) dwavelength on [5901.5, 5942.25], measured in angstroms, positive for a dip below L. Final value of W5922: 1.71 angstroms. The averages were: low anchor 6.71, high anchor 7.09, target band 6.64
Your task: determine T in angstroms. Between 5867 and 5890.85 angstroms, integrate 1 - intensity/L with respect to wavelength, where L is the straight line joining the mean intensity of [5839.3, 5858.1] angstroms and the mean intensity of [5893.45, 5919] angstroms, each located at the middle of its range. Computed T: 0.5 angstroms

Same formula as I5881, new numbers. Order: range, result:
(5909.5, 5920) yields 6.7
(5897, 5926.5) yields 6.63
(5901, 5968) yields 6.81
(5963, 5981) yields 7.17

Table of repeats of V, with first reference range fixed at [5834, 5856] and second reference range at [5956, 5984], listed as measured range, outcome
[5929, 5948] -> 0.036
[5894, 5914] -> 0.087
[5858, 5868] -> 0.032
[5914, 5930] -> 0.069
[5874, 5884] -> 0.026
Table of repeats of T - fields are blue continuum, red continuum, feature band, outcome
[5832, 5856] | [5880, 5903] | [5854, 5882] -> -1.06 angstroms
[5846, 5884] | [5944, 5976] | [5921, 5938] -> 1.16 angstroms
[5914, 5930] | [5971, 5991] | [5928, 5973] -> -1.11 angstroms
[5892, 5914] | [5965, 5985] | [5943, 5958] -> -0.33 angstroms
